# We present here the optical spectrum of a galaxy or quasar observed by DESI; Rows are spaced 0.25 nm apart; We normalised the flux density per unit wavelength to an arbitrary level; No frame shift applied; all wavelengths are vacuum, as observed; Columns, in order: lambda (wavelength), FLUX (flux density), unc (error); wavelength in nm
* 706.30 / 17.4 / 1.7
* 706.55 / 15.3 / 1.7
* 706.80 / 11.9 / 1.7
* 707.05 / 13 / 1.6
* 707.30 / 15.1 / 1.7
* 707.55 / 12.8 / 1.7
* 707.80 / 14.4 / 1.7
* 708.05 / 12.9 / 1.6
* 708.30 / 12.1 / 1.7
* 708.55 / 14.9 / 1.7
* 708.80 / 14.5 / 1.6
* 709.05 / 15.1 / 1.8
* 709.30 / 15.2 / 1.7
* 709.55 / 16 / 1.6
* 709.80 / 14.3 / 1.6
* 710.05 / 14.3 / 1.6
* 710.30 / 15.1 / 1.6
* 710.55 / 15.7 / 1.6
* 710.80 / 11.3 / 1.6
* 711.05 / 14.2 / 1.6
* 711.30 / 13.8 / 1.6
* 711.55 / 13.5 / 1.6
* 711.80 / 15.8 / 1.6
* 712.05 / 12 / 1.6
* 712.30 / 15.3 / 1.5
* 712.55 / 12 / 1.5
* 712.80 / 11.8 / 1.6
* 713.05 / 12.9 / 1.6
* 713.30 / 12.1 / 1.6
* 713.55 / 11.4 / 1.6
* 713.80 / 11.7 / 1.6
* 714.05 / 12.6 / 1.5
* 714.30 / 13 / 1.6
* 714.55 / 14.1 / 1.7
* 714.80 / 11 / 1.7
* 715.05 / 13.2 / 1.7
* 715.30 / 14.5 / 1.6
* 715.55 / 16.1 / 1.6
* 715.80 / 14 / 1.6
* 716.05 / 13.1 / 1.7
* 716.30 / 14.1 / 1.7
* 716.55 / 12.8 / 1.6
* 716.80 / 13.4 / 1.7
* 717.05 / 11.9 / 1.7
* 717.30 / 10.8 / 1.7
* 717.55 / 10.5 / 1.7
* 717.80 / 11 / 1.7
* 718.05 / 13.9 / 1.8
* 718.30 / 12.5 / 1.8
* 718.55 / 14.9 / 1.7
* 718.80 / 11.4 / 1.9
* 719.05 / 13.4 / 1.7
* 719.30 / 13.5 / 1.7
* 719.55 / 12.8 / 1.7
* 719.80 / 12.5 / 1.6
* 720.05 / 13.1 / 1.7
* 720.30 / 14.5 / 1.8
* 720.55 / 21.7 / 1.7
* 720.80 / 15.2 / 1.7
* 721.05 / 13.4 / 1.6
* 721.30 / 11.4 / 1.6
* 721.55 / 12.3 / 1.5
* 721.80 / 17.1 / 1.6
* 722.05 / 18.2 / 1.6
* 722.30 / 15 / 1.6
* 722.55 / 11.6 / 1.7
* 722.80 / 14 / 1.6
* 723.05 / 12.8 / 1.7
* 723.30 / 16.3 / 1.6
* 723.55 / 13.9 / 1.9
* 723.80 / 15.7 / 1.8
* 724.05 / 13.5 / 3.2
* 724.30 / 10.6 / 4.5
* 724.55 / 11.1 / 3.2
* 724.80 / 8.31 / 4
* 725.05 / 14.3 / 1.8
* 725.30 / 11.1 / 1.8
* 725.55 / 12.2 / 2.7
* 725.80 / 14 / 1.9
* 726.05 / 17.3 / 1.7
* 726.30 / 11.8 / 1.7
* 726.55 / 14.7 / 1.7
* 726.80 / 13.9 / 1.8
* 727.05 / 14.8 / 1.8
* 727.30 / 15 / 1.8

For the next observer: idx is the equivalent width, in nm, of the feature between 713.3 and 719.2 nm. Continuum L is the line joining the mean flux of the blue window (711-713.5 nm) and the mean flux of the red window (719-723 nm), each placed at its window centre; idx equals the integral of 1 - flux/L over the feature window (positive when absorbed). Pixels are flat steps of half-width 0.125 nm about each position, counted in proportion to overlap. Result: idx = 0.40 nm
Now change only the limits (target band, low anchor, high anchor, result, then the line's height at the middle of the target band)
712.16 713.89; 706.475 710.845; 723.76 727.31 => 0.18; 13.9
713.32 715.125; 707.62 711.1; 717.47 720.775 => 0.20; 13.9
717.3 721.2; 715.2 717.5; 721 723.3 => 0.06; 13.7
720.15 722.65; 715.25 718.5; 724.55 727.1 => -0.39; 13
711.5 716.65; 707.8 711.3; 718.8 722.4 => 0.42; 14.3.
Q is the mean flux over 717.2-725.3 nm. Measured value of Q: 13.4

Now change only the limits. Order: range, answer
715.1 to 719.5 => 13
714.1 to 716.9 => 13.5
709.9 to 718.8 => 13.1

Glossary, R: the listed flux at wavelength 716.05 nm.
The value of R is 13.1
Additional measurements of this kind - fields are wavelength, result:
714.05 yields 12.6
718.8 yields 11.4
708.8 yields 14.5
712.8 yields 11.8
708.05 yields 12.9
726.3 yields 11.8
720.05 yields 13.1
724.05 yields 13.5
